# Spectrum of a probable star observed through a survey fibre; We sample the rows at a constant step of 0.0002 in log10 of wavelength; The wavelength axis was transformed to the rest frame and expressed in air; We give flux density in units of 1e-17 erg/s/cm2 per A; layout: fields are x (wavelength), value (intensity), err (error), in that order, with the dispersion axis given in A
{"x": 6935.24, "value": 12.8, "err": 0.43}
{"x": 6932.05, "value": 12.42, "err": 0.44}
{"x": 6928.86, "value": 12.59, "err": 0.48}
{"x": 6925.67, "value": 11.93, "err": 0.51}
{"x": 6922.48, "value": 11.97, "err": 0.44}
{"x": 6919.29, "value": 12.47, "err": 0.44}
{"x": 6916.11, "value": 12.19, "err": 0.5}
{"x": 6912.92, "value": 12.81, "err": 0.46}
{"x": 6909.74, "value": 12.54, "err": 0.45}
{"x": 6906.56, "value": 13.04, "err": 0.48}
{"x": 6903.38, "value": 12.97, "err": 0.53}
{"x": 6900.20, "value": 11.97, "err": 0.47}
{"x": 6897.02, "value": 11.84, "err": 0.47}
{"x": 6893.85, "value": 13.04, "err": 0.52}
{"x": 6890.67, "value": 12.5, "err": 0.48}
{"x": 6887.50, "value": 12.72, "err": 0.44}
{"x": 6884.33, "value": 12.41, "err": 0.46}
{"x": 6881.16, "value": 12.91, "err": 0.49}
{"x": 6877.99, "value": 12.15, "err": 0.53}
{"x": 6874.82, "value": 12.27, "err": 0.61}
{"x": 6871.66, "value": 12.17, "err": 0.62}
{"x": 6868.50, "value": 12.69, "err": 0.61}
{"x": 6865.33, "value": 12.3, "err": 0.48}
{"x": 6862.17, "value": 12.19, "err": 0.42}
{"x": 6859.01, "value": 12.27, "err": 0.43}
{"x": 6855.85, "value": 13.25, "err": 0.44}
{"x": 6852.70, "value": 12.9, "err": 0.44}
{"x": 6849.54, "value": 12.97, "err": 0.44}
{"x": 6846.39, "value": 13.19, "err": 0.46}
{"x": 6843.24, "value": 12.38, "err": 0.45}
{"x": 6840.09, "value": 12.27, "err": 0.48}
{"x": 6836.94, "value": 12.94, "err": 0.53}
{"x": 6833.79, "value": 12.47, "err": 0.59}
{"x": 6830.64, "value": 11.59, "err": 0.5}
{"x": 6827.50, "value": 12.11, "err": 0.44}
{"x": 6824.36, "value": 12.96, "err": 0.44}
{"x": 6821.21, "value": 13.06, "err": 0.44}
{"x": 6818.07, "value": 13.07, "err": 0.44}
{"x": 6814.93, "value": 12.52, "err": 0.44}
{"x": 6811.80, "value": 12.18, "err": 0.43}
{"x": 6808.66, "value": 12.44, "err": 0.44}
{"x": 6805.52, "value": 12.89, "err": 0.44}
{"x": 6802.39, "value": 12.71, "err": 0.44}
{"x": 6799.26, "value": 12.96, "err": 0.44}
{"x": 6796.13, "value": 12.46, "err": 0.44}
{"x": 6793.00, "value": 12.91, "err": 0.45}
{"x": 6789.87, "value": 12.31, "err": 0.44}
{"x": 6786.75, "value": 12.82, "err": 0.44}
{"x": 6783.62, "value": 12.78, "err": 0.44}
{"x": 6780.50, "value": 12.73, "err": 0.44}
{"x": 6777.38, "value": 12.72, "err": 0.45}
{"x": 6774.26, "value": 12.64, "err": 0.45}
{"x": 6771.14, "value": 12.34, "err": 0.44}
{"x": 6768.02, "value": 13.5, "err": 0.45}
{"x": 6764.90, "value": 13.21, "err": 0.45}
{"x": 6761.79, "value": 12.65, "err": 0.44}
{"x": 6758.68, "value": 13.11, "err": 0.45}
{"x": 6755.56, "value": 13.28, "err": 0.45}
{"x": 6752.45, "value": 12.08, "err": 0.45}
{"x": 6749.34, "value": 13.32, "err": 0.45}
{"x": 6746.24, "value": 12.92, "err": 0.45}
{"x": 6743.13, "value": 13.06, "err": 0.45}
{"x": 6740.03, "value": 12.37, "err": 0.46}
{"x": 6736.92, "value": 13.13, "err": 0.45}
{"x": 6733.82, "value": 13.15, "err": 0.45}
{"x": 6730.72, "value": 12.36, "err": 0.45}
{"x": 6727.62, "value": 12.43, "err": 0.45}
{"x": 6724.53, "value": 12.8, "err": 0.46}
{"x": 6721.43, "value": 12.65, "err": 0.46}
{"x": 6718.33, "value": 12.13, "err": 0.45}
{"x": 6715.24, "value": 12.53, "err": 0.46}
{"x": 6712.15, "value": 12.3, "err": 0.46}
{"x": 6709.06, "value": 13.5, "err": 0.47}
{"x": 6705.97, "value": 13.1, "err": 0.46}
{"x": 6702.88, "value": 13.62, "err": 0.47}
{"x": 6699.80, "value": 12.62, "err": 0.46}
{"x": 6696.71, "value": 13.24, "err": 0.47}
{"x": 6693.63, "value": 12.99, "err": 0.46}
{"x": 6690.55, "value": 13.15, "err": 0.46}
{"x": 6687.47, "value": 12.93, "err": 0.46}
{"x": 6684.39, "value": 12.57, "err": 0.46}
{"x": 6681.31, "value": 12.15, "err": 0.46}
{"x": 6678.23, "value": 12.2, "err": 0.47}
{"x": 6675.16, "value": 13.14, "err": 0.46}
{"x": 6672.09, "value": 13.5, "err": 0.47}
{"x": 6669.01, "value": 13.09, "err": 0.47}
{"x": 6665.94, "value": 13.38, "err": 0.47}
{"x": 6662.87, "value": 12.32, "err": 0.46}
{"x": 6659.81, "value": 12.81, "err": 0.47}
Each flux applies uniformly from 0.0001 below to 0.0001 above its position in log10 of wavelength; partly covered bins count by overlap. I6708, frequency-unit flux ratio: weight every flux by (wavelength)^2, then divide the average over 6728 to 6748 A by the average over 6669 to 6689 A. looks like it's 1.02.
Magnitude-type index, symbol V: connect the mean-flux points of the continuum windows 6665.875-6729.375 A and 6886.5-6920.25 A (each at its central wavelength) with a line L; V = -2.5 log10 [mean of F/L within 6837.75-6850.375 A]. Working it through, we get -0.01 mag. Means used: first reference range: 12.8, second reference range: 12.6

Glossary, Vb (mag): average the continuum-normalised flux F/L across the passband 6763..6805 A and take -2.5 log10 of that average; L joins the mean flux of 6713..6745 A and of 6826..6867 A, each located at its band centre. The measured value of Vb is -0.016 mag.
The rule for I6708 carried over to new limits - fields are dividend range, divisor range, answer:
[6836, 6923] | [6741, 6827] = 1.01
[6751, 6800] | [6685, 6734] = 1.02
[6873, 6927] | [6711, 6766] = 1.02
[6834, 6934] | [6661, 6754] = 1.03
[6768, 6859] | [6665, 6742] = 1.02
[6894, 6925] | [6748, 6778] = 1.01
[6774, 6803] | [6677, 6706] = 1.02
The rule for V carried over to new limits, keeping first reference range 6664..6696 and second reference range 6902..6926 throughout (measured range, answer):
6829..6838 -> 0.031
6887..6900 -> 0.009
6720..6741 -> 0.010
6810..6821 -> 0.003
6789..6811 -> 0.004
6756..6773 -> -0.017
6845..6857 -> -0.038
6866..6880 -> 0.022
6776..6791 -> 0.004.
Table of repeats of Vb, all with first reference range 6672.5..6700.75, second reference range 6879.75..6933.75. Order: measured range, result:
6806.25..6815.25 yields 0.019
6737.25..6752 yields -0.013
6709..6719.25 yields 0.021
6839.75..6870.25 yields -0.008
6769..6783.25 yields 0.002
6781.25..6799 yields -0.002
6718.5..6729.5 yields 0.017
